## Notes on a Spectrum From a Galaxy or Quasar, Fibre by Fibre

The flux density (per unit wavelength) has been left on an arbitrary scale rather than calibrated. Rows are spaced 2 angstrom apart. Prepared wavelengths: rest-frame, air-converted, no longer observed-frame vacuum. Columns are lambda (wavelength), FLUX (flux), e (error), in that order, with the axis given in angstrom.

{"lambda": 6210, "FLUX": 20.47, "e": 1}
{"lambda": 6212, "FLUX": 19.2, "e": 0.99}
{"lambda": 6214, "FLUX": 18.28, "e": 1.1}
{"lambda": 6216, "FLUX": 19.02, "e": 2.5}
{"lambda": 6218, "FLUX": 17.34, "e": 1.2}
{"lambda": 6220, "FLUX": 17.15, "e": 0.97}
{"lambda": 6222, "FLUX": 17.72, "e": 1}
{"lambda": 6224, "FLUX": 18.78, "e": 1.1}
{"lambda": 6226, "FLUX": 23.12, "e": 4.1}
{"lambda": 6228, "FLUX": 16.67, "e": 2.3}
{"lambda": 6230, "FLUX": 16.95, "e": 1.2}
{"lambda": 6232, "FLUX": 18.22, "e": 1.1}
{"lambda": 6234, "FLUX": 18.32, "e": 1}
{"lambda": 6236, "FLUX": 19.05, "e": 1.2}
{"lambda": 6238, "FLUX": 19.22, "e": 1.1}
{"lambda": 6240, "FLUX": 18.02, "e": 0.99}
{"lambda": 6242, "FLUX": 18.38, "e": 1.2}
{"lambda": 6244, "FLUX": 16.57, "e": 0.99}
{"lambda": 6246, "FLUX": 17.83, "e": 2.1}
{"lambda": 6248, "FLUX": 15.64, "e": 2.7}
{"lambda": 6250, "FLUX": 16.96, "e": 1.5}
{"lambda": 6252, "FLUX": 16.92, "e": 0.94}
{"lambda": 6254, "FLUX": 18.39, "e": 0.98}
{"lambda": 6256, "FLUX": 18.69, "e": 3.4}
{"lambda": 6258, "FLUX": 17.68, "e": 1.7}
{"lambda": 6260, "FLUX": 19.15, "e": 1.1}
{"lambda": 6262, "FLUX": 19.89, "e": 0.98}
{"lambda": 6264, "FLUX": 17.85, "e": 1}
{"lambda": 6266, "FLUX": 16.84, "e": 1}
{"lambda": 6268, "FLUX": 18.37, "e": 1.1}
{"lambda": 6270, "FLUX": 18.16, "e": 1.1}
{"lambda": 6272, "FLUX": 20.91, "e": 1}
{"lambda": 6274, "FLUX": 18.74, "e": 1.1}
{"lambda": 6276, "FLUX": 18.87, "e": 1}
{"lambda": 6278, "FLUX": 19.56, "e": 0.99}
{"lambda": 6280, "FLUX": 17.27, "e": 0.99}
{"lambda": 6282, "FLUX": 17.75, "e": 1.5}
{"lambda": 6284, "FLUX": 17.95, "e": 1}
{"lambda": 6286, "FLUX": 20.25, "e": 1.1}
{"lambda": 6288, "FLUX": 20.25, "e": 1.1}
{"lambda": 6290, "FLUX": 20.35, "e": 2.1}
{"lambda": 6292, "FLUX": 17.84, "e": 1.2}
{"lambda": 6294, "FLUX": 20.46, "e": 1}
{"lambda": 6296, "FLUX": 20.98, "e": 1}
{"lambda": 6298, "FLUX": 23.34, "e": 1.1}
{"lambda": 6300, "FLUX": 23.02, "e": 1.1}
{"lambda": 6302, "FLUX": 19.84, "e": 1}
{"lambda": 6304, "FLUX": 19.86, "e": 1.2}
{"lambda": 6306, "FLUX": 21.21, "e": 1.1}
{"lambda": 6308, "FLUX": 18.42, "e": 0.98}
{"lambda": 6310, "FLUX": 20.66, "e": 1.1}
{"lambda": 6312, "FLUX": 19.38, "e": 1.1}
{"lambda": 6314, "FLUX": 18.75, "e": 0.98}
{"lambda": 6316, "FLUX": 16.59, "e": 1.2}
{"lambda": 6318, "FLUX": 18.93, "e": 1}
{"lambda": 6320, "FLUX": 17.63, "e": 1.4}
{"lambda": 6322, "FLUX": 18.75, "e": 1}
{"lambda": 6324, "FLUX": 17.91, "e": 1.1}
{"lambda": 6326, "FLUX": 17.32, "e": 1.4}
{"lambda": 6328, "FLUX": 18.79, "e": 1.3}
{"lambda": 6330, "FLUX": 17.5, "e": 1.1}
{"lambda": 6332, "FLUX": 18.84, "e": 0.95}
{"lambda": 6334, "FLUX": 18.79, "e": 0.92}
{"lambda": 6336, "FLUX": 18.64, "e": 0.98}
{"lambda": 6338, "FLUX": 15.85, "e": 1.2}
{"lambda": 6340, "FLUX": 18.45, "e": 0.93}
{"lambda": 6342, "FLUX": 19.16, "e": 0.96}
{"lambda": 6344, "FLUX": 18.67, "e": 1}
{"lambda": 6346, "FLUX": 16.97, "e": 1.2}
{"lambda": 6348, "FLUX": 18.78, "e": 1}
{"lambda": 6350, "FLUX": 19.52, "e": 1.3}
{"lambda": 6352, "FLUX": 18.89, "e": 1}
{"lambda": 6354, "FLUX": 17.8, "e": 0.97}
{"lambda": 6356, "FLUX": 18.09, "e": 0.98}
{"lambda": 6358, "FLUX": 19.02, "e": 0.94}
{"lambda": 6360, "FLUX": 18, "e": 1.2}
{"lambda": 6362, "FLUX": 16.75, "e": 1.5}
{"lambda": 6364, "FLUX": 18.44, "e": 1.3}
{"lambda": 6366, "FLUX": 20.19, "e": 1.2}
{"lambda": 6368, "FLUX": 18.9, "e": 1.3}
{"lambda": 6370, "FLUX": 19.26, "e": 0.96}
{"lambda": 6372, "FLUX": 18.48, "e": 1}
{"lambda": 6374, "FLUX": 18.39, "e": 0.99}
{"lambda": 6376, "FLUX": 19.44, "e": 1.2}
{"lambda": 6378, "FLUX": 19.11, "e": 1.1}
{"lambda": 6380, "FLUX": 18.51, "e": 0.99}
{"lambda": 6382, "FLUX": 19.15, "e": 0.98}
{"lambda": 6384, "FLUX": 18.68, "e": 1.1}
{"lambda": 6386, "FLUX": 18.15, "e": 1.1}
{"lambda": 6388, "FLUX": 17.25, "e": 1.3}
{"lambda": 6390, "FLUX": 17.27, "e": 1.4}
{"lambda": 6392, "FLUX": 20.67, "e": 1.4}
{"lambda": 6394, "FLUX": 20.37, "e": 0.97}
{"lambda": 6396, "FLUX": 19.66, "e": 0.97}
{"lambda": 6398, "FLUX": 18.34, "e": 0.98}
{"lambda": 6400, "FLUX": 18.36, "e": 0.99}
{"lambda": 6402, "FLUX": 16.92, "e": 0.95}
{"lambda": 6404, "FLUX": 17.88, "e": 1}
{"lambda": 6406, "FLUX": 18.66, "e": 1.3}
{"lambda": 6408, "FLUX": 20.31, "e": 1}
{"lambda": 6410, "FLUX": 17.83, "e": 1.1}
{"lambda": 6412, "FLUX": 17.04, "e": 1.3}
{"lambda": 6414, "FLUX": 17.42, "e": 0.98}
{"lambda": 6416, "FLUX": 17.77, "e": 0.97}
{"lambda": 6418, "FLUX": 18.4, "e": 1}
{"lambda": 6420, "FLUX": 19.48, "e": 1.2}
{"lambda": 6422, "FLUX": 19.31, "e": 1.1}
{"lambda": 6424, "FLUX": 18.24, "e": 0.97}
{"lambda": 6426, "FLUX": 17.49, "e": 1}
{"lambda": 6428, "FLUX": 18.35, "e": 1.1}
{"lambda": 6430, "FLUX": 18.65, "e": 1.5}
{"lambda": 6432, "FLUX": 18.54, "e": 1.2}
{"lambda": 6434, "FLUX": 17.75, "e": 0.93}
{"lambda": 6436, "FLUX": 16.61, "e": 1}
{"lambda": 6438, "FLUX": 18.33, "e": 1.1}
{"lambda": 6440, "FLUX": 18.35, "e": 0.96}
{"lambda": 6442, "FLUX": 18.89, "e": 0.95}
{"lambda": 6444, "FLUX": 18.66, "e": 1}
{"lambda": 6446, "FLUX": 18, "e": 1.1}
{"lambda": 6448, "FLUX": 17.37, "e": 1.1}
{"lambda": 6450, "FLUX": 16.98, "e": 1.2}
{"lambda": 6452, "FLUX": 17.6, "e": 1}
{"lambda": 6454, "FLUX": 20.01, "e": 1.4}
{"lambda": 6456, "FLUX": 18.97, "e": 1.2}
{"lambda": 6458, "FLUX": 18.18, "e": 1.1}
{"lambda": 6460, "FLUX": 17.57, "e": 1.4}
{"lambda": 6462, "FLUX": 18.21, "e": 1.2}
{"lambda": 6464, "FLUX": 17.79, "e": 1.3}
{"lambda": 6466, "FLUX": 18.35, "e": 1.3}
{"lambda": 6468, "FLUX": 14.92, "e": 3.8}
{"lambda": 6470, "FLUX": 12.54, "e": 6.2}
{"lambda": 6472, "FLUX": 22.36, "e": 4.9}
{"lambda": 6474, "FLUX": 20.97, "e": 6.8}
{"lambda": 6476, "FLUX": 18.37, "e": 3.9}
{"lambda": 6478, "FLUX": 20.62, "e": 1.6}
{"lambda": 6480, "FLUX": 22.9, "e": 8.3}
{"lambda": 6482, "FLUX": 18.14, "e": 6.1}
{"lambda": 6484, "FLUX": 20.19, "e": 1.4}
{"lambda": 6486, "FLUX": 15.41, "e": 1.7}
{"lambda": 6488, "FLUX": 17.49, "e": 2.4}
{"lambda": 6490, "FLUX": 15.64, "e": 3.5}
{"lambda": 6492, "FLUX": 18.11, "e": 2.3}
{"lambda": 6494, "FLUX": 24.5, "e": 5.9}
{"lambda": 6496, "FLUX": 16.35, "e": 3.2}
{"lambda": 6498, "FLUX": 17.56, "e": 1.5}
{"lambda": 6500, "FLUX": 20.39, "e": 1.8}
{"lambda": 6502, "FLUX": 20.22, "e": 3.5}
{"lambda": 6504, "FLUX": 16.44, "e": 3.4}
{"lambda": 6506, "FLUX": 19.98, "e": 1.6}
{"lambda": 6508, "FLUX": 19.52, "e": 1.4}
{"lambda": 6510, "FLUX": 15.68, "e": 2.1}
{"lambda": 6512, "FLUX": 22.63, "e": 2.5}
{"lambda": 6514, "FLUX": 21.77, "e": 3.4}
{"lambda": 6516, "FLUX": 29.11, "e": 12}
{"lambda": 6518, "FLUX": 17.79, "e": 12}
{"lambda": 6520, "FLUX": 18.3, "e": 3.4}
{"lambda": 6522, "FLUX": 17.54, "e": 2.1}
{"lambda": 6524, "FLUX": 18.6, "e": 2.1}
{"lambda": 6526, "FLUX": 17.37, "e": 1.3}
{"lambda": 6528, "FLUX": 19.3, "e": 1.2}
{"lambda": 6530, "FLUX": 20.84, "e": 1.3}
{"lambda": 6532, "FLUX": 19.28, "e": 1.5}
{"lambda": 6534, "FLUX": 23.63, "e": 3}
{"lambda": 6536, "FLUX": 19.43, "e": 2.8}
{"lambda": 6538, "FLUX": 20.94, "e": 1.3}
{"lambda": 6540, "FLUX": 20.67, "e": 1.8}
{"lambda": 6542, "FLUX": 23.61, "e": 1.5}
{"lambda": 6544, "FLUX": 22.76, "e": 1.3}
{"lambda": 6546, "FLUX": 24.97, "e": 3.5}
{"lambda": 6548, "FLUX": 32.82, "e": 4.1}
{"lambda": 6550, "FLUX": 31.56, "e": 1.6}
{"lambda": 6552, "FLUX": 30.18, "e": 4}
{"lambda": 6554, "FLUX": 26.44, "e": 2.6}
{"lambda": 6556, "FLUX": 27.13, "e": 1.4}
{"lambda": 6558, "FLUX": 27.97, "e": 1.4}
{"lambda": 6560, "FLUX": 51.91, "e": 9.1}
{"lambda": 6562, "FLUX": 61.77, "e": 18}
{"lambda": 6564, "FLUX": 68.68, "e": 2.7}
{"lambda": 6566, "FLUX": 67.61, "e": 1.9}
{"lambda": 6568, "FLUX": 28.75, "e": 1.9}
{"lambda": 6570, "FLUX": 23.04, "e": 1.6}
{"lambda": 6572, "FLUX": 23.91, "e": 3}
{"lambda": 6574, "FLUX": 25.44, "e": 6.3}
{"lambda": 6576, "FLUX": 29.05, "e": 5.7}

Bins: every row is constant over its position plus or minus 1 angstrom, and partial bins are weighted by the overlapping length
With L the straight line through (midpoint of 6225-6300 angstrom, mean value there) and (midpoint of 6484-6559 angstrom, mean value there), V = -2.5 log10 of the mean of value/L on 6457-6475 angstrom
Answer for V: 0.17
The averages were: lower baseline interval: 18.7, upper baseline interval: 21.4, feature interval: 17.9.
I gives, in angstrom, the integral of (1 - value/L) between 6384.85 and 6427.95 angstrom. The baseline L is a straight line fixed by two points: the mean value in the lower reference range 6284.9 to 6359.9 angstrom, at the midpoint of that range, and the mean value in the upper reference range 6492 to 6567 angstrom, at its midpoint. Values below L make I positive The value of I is 6.95 angstrom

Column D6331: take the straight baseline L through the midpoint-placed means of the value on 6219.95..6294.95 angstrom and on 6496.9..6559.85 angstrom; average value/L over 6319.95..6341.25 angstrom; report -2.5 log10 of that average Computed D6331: 0.08 mag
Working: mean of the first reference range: 18.5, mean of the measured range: 18.1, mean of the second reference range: 22.5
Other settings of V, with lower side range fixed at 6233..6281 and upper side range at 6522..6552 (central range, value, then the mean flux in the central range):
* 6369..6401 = 0.08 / 18.8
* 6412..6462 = 0.16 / 18.2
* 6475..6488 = 0.14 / 19.1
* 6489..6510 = 0.18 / 18.7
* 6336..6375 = 0.08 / 18.4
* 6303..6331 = 0.03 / 18.7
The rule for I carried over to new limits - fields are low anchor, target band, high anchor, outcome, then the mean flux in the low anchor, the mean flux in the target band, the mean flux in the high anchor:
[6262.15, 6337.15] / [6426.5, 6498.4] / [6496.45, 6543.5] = 5.32 angstrom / 19.1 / 18.3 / 20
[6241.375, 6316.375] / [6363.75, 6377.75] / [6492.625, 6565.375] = 1.49 angstrom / 19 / 19.1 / 25.4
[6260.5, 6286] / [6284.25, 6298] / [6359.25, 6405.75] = -1.15 angstrom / 18.6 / 20.1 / 18.6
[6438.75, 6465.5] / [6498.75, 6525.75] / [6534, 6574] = 7.14 angstrom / 18.2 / 19.8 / 32.9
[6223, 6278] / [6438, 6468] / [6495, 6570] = 7.50 angstrom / 18.3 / 18.1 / 26.4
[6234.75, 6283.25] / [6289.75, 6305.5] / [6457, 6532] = -2.08 angstrom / 18.2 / 20.7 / 19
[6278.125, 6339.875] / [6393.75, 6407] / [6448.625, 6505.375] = 0.18 angstrom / 19.1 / 18.5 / 18.5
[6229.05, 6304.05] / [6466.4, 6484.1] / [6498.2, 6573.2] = 4.28 angstrom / 18.8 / 18.9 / 26.7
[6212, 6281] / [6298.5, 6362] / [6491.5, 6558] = 1.98 angstrom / 18.3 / 18.7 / 21.8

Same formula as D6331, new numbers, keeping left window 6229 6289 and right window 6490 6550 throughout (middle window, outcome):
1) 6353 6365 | 0.07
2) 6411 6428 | 0.10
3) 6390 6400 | 0.01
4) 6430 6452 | 0.12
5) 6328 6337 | 0.03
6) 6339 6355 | 0.03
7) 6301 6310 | -0.07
